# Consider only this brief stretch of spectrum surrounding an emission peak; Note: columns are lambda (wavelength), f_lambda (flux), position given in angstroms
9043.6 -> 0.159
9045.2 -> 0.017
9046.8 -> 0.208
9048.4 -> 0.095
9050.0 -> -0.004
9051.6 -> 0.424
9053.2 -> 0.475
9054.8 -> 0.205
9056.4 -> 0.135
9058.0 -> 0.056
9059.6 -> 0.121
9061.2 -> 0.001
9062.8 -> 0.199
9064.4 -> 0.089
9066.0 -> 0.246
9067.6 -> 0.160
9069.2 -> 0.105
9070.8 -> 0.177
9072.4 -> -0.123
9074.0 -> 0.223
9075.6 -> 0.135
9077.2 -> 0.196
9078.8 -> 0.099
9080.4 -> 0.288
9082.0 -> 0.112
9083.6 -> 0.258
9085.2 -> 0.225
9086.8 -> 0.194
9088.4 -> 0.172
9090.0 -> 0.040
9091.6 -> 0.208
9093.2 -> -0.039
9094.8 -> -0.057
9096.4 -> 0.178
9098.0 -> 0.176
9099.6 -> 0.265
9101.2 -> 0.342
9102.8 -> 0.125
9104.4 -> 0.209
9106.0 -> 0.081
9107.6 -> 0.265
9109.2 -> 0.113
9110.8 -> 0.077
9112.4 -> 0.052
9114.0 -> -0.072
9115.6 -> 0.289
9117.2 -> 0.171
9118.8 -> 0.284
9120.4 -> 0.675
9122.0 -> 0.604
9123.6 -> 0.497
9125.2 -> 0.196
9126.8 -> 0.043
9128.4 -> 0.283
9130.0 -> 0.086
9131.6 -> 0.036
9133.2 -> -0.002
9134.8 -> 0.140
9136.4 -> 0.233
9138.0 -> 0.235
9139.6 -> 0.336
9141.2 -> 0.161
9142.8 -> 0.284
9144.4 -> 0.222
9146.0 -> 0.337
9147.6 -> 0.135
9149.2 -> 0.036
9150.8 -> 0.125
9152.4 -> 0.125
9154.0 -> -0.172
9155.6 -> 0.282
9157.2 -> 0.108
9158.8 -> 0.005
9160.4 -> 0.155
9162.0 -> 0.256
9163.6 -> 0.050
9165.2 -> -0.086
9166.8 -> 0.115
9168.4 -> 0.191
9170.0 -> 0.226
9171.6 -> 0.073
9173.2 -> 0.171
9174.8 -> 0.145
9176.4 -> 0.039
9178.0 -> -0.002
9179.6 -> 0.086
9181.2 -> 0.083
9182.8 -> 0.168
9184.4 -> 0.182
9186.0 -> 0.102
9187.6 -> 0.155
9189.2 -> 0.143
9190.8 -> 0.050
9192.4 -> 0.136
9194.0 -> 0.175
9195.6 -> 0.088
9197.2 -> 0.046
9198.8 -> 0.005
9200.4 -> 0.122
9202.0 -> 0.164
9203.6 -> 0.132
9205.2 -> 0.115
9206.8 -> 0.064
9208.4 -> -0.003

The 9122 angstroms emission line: H-gamma 4340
